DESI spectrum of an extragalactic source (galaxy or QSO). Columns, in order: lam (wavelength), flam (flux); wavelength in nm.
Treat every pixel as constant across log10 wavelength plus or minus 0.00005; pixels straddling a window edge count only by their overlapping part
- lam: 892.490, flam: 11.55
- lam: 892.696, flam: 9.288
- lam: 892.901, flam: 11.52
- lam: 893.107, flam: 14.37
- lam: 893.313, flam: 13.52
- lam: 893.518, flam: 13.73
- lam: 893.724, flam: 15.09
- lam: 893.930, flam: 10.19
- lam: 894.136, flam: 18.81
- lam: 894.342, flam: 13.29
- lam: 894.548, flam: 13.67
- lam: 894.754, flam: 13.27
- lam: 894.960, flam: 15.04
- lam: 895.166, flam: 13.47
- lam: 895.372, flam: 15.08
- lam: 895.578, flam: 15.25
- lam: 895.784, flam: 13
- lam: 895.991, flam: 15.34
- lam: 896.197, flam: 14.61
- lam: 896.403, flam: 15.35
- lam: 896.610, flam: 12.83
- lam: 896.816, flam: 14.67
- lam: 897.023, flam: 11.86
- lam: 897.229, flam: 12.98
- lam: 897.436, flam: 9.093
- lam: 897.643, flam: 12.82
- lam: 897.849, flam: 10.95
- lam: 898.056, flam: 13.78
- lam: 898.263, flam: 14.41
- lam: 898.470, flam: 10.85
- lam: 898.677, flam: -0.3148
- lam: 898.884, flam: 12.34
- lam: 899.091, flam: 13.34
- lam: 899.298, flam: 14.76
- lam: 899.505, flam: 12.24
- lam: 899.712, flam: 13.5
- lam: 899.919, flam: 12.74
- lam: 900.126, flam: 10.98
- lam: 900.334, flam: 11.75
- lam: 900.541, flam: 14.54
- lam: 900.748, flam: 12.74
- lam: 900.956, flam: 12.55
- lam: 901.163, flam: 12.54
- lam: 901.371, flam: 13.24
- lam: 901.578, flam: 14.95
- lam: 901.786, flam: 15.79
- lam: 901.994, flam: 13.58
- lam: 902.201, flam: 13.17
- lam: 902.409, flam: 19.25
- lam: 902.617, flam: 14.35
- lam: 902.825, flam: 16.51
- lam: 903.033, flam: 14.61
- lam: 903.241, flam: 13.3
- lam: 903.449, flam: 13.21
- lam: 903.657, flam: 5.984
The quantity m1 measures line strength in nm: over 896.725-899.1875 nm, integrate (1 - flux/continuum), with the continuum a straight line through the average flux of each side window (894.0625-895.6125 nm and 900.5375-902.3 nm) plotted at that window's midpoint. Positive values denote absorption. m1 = 0.49 nm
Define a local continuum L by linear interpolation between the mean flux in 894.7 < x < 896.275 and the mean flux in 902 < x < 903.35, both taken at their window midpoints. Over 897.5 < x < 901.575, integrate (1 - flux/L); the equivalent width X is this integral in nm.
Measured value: 0.73 nm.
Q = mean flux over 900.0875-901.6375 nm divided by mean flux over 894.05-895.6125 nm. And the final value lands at 0.88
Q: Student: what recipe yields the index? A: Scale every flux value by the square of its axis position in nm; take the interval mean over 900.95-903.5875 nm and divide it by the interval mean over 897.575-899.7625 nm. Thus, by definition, 1.2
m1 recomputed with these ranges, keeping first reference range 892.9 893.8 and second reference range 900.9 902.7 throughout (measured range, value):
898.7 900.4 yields 0.26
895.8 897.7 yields 0.11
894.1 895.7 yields -0.07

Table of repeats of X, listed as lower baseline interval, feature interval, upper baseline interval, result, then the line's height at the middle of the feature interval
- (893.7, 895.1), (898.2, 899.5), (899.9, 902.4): 0.265 nm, 13.7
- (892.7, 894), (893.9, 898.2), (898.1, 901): -0.414 nm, 12.4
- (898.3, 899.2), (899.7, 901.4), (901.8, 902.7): -0.041 nm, 12.4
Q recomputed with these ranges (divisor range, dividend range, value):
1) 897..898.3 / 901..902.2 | 1.14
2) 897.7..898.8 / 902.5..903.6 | 1.40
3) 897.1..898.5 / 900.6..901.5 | 1.06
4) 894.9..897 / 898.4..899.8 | 0.76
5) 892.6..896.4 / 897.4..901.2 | 0.86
